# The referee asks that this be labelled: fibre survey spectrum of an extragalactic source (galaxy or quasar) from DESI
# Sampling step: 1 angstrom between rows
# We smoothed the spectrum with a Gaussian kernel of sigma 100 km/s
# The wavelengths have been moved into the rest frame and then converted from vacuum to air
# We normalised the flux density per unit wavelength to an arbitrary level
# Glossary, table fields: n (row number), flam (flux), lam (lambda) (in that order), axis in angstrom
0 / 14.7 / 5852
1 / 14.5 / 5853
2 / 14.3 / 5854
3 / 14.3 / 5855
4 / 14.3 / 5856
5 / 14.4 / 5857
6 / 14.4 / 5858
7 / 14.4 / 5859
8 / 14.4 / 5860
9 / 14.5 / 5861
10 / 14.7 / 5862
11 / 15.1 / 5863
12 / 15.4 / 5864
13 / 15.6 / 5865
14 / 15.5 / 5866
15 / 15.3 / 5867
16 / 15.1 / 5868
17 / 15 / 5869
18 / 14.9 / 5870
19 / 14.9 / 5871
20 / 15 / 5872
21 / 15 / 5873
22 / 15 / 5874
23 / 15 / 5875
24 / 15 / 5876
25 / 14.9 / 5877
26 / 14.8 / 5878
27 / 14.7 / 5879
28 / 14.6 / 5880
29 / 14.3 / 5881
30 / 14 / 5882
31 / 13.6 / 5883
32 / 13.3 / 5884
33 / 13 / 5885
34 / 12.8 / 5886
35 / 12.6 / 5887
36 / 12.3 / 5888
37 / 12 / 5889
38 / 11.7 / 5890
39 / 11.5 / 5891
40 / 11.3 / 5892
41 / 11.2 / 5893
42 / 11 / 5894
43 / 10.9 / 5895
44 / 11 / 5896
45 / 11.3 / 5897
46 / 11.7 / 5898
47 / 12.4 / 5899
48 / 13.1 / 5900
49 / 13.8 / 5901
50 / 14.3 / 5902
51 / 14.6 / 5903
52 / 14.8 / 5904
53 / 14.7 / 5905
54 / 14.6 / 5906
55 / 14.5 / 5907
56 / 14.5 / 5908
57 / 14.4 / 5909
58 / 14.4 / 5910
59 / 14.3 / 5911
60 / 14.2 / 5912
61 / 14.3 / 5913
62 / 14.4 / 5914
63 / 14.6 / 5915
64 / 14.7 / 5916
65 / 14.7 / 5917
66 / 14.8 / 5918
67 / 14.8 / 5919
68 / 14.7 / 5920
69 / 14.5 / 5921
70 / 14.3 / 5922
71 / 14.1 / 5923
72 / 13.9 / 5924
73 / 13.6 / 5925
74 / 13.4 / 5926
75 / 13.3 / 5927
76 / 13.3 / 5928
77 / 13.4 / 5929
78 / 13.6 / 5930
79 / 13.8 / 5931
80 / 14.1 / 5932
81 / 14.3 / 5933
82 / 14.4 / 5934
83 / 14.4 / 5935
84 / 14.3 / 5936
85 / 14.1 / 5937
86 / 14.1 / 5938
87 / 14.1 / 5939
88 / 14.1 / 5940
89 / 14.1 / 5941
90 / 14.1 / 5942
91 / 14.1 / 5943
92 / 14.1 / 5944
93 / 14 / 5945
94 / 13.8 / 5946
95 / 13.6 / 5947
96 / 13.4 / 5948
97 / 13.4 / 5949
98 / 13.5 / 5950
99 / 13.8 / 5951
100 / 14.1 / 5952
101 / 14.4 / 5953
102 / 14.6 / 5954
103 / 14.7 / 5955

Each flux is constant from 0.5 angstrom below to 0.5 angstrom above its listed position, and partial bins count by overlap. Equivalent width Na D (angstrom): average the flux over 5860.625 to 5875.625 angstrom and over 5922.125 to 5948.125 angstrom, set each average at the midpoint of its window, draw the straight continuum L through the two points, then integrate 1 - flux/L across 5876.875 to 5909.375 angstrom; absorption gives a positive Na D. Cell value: 3.3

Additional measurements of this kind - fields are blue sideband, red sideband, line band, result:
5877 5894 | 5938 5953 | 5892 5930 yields -0.8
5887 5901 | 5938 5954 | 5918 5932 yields -1.0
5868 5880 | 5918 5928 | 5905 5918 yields -0.2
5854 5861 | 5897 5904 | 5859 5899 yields 0.5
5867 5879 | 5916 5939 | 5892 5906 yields 1.8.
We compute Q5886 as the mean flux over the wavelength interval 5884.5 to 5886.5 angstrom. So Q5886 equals 12.9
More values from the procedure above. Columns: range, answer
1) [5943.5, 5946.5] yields 14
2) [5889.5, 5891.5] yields 11.6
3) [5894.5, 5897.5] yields 11.1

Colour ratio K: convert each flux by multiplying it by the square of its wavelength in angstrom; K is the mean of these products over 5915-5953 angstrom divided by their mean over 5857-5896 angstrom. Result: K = 1.03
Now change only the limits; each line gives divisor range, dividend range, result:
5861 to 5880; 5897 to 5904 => 0.89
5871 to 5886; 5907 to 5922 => 1.02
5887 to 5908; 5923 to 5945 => 1.11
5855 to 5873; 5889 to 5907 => 0.86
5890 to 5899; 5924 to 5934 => 1.22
